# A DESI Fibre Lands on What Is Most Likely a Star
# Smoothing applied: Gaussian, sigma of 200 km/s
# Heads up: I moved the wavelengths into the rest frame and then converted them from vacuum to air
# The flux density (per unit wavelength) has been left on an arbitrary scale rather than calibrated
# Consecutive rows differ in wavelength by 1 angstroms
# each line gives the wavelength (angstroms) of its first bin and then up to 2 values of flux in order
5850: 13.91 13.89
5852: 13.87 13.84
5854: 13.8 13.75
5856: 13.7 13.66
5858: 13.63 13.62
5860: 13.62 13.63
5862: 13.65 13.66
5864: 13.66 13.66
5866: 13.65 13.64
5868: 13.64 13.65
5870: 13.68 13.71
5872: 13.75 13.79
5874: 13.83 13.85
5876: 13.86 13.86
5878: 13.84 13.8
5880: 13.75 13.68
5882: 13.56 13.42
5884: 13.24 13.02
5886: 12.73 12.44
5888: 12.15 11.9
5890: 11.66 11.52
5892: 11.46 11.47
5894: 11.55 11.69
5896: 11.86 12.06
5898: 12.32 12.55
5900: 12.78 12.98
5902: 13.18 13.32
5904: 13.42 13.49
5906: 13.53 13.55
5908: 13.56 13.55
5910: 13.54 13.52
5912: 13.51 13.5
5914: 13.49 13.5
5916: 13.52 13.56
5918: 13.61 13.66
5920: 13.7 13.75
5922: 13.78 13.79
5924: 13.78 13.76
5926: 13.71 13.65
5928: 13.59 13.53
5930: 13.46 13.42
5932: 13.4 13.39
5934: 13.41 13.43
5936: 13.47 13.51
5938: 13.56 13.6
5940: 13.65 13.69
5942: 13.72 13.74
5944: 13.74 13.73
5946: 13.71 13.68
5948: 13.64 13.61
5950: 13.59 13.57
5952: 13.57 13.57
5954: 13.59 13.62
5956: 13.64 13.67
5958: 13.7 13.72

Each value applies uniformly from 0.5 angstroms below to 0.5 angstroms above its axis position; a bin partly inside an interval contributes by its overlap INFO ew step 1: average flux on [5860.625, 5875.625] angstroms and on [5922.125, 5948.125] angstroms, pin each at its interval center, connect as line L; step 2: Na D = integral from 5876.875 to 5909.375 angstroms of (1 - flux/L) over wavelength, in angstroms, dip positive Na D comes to 2.1 angstroms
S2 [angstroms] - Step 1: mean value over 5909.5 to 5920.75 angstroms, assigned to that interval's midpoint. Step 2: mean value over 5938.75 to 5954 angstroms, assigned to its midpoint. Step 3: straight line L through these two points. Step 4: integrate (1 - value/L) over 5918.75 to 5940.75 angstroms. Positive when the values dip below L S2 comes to 0.02 angstroms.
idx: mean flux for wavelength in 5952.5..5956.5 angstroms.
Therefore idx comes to 13.6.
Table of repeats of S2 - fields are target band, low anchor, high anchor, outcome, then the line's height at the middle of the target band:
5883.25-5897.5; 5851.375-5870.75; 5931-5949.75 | 1.64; 13.7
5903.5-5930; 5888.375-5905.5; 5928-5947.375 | -1.39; 12.9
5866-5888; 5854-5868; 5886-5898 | -1.39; 12.7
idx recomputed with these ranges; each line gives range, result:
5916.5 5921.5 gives 13.7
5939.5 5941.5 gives 13.7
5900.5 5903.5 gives 13.2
